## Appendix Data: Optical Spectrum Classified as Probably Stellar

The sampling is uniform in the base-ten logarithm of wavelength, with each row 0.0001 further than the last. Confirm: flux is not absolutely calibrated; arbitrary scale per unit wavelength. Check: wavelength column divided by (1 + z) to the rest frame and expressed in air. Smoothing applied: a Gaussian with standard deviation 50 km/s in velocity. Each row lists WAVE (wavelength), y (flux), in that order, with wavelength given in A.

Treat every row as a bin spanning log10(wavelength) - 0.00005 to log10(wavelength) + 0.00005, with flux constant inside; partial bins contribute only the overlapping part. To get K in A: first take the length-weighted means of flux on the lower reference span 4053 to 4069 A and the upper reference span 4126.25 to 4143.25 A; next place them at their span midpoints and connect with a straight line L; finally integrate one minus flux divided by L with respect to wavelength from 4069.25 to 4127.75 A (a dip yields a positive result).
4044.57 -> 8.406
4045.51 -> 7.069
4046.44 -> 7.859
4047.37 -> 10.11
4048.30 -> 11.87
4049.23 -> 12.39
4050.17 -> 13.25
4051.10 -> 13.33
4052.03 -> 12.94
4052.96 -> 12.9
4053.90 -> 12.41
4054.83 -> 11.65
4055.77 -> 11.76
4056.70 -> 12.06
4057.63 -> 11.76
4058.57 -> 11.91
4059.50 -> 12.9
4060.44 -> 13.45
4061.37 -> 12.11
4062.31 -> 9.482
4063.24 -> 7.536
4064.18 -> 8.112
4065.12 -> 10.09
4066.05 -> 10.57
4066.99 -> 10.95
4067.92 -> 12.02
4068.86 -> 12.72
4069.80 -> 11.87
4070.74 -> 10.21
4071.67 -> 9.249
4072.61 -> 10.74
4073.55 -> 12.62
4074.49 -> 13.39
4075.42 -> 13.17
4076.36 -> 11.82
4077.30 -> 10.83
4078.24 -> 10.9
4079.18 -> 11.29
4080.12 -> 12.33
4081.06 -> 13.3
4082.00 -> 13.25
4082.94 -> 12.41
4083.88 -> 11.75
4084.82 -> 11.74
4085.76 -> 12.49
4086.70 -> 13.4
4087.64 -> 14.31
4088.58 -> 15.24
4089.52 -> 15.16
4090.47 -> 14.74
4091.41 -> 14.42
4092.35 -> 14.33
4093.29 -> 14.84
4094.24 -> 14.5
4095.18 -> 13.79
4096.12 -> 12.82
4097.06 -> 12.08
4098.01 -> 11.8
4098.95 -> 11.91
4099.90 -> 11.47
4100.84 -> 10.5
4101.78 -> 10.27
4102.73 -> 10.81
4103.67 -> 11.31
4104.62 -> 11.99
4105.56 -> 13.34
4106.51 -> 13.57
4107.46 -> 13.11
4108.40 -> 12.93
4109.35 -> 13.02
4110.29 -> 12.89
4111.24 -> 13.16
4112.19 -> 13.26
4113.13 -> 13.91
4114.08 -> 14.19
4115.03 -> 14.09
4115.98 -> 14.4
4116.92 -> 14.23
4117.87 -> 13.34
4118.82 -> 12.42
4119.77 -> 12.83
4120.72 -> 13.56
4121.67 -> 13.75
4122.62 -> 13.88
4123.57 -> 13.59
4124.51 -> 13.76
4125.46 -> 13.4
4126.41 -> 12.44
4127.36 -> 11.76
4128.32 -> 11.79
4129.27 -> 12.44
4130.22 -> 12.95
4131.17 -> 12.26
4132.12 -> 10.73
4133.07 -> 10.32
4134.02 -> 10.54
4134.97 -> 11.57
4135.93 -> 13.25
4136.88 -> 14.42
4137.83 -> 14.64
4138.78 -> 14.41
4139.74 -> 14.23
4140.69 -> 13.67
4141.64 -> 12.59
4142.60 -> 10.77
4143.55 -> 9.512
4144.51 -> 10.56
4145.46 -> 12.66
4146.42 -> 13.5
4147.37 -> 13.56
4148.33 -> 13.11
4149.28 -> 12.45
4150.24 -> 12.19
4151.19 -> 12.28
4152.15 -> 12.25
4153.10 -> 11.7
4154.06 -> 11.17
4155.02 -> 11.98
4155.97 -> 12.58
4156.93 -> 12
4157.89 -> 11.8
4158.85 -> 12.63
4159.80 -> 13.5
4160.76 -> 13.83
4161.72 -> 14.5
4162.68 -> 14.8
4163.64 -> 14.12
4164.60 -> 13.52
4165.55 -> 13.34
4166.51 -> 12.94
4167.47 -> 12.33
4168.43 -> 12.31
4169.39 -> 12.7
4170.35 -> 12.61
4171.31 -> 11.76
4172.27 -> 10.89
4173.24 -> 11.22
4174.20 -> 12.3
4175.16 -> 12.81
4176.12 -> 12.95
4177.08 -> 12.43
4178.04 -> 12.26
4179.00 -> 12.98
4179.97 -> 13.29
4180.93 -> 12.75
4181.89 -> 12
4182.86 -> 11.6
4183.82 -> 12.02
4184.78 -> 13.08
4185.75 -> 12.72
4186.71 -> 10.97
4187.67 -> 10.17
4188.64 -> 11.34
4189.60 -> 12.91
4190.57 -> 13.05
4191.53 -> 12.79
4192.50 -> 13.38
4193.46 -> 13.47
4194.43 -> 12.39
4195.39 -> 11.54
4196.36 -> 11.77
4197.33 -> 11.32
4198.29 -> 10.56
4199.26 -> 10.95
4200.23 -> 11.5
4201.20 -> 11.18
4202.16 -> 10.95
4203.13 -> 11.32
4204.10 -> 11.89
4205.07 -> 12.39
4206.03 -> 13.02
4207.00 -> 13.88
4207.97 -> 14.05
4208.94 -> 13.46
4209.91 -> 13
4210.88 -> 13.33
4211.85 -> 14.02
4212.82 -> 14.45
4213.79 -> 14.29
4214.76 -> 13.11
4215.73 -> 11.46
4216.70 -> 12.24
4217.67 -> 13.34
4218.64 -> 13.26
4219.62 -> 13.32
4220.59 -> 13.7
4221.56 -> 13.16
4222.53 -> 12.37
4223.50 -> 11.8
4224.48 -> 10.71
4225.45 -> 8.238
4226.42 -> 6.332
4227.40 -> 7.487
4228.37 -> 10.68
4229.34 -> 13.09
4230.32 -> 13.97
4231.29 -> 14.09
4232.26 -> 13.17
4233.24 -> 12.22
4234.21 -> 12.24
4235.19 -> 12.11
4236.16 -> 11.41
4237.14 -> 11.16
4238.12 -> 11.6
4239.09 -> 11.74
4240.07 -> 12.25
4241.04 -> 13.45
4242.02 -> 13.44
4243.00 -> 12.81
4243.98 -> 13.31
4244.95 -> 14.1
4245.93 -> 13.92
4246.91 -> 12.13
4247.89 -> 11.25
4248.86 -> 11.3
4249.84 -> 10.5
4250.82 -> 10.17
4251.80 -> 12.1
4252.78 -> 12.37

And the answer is -4.6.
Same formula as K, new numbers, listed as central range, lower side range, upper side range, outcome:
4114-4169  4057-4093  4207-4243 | -2.7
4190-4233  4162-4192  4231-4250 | 0.7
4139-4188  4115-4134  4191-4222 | 1.0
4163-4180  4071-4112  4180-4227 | -0.4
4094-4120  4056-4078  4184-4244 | -2.8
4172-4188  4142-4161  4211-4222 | 0.6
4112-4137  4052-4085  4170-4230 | -2.3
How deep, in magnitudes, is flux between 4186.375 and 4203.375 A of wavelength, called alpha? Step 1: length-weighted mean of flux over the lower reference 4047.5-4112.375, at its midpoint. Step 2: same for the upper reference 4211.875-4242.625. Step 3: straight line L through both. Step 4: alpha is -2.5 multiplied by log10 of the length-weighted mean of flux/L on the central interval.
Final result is 0.04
